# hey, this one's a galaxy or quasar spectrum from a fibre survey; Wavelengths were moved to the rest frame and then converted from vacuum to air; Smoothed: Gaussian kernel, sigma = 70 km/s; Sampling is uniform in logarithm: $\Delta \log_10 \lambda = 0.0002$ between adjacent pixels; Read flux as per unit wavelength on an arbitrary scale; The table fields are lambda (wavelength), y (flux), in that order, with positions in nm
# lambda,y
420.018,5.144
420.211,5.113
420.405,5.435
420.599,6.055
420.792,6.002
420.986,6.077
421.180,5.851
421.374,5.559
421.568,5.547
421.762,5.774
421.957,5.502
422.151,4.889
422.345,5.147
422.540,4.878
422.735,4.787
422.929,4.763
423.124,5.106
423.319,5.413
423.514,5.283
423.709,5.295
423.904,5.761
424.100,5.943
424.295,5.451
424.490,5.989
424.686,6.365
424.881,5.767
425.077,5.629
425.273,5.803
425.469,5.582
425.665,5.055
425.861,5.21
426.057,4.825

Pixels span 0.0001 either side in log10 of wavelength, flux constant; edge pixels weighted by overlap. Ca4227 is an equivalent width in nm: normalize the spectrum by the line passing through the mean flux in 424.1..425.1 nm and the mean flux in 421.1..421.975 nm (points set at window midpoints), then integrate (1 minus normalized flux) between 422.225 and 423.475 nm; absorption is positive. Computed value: 0.157 nm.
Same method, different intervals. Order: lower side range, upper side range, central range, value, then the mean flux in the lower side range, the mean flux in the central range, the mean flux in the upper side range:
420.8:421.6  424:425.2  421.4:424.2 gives 0.25 nm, 5.8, 5.3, 5.85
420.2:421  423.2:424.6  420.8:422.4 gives 0.04 nm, 5.77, 5.58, 5.59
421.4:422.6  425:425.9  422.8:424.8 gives -0.05 nm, 5.32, 5.53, 5.47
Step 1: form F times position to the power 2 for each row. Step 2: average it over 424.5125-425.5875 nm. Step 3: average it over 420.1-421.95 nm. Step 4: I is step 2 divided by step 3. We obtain 1.0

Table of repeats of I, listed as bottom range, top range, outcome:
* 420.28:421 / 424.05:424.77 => 1.03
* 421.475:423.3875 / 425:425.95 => 1.07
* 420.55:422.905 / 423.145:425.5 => 1.05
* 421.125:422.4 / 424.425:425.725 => 1.07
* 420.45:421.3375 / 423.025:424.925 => 0.96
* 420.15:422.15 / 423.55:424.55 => 1.01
